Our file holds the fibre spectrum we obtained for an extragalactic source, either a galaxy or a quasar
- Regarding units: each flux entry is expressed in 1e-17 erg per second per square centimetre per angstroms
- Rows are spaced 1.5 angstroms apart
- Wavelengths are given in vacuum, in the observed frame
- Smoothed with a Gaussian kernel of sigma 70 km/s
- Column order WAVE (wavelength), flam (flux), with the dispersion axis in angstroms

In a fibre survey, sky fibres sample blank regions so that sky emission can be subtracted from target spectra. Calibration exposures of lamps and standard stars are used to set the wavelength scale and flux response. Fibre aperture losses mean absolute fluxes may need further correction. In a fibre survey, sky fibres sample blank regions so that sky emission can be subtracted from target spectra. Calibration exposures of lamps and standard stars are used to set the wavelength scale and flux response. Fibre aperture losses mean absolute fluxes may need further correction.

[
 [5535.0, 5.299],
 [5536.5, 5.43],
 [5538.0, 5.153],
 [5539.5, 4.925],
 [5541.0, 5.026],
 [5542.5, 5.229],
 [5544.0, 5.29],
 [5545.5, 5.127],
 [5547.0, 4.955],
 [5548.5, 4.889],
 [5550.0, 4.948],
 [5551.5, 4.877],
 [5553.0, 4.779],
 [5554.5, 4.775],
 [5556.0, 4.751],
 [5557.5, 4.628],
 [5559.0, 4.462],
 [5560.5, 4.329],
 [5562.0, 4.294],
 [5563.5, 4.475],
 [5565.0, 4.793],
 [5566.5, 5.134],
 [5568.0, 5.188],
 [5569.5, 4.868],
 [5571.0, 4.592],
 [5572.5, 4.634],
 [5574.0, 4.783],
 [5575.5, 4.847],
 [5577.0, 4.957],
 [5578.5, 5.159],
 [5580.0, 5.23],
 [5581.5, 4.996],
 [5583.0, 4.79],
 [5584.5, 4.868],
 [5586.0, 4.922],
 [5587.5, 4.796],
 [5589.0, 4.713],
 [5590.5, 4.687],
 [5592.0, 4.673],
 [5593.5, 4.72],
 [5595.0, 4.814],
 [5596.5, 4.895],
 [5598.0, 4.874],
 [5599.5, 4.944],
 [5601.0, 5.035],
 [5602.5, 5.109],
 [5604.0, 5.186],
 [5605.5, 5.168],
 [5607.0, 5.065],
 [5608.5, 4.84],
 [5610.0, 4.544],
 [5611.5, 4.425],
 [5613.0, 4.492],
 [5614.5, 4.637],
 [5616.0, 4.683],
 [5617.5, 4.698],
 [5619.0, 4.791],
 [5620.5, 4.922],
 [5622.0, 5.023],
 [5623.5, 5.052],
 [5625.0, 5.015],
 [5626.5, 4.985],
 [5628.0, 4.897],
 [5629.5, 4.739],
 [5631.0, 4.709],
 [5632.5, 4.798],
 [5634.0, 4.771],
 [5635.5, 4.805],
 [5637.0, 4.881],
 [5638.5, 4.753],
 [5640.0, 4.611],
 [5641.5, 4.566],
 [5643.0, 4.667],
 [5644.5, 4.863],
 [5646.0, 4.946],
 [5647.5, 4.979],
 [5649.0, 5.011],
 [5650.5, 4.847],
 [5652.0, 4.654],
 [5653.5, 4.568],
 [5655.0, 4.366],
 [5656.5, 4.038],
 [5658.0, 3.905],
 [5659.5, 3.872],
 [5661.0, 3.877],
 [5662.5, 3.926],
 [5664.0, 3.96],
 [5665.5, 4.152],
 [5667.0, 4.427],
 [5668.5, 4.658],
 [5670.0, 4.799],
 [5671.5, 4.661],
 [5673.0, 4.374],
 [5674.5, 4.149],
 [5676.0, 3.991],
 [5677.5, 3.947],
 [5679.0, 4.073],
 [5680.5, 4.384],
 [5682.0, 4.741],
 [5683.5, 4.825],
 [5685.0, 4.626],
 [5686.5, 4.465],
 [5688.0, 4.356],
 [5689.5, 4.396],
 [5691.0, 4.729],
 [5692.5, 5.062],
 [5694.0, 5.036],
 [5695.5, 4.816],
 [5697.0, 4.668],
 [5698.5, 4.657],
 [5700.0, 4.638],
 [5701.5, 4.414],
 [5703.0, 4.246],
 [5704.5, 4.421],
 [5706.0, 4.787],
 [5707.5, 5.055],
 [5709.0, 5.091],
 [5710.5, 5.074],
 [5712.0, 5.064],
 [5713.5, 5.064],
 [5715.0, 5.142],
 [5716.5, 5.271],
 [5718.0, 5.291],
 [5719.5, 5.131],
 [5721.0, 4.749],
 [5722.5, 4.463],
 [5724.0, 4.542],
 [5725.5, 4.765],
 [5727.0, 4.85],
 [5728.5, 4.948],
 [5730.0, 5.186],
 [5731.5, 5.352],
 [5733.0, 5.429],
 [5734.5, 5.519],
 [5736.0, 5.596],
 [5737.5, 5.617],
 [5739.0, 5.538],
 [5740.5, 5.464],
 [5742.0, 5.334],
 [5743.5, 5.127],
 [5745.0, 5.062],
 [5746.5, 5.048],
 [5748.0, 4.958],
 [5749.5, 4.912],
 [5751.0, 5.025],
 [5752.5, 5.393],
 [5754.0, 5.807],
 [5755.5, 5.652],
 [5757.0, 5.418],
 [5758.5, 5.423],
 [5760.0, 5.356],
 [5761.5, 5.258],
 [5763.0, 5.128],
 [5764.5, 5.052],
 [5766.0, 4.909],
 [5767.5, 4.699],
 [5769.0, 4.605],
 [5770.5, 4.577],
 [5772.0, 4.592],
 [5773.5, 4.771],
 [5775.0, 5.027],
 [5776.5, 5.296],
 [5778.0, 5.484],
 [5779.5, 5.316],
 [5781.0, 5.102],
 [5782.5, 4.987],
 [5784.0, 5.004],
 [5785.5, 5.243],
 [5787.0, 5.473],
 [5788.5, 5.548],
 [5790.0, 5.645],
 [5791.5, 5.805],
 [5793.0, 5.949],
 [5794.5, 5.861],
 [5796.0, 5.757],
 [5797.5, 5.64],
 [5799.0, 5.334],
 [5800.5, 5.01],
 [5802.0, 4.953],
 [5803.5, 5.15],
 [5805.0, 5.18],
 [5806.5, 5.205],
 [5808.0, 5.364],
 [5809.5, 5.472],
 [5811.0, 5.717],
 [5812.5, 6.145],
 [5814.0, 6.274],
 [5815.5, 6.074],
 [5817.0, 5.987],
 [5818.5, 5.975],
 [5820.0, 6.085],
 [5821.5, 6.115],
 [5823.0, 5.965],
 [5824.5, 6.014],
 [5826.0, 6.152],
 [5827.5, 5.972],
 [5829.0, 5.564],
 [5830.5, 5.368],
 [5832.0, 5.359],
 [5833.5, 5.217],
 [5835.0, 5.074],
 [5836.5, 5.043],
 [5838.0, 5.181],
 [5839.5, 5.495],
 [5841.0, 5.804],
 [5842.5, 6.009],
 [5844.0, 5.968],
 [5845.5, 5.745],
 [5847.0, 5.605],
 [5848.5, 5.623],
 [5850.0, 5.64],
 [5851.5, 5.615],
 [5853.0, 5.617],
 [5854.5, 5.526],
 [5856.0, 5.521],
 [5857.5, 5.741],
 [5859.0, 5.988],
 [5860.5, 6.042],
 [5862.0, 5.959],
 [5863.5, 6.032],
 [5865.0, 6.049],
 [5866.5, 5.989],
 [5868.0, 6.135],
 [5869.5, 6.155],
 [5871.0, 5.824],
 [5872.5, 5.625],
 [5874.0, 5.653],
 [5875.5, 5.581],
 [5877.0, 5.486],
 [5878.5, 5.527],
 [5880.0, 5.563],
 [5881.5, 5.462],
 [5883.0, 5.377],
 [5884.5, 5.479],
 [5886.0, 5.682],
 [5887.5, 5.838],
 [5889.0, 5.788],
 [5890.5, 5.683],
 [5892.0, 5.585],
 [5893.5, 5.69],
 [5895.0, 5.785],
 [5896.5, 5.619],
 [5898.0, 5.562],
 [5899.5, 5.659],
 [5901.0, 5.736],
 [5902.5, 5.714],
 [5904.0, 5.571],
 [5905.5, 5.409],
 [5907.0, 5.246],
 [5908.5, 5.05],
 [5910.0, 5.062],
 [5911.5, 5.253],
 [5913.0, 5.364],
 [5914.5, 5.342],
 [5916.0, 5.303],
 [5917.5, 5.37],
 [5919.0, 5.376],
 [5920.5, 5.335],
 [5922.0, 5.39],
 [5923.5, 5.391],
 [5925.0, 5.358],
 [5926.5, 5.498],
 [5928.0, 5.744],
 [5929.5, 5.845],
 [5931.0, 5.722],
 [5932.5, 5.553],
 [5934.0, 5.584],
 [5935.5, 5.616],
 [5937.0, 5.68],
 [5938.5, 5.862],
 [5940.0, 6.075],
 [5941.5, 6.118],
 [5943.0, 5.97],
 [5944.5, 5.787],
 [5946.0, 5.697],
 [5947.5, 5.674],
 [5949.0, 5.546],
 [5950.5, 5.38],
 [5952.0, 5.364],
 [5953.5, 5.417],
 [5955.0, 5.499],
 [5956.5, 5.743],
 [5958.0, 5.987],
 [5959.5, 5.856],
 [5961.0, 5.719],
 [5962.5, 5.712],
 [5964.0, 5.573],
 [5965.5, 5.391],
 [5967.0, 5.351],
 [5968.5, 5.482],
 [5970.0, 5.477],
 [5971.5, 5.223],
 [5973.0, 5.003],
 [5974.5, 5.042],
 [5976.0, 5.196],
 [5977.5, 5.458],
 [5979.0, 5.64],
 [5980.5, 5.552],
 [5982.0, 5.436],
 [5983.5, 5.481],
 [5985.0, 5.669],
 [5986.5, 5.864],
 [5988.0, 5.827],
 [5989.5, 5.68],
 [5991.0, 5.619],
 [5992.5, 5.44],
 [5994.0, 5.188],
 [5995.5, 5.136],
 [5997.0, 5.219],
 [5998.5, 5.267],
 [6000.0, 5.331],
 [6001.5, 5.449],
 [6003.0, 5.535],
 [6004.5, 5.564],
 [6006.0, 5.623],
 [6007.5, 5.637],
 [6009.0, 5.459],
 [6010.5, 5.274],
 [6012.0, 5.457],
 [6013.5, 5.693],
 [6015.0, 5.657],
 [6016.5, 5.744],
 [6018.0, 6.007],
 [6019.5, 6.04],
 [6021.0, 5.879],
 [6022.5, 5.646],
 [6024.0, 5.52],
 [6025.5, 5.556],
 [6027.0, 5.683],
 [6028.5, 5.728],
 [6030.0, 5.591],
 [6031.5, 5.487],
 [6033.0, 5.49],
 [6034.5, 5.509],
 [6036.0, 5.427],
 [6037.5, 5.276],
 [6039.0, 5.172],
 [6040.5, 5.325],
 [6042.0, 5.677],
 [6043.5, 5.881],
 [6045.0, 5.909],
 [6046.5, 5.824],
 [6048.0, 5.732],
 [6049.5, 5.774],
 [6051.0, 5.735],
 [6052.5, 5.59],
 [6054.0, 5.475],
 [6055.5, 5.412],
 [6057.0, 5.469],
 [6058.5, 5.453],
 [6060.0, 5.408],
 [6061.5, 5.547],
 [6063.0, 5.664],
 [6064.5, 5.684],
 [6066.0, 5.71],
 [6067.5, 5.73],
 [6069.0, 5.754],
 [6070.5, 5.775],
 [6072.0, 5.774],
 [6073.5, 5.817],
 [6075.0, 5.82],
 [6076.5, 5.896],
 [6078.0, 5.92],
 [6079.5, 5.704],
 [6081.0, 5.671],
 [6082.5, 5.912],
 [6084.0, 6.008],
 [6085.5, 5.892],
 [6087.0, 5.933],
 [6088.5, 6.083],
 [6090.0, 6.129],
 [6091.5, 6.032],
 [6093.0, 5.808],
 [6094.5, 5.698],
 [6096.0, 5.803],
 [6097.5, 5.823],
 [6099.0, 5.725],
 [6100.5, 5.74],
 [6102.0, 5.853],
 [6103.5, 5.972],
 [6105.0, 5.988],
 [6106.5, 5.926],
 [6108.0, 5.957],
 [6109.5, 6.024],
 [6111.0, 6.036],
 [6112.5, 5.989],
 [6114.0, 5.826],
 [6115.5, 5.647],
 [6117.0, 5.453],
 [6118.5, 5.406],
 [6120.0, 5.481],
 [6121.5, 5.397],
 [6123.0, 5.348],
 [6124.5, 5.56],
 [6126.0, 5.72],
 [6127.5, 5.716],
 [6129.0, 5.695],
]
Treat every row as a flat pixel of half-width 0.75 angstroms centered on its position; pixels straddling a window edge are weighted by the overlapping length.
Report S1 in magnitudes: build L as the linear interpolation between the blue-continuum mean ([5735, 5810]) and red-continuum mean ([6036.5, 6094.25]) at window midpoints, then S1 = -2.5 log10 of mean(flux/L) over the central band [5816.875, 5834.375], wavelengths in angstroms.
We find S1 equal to -0.089 mag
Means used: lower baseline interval 5.26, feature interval 5.8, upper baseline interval 5.72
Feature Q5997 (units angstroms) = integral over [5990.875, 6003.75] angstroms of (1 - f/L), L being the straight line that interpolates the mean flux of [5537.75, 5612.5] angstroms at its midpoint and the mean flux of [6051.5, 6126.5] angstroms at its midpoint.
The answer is 0.6 angstroms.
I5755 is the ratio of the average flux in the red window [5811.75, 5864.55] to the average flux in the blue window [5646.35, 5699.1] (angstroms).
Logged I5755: 1.29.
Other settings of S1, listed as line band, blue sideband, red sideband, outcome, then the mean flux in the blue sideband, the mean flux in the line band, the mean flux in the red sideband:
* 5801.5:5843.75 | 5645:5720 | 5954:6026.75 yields -0.13 mag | 4.59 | 5.65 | 5.54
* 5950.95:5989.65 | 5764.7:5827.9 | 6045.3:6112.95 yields 0.03 mag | 5.46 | 5.52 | 5.79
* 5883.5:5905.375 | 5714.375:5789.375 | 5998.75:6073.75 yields -0.06 mag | 5.15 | 5.66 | 5.61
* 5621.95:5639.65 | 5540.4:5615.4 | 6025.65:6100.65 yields 0.02 mag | 4.84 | 4.86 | 5.7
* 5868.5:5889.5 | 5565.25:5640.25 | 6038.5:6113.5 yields -0.05 mag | 4.86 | 5.65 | 5.77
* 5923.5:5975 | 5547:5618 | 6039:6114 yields -0.01 mag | 4.81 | 5.6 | 5.78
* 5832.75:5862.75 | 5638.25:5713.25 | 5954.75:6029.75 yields -0.11 mag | 4.55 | 5.62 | 5.54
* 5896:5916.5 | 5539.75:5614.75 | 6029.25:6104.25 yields 0.00 mag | 4.85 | 5.42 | 5.71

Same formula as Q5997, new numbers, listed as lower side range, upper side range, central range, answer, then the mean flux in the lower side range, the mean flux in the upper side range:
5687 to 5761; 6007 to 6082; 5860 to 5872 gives -1.6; 5.04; 5.64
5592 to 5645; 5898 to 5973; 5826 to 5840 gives -0.2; 4.83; 5.55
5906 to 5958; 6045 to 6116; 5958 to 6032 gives 1.5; 5.54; 5.79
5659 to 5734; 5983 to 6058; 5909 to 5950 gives -2.0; 4.66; 5.57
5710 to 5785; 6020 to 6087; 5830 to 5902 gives -4.4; 5.13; 5.66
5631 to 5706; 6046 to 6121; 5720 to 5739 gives -1.6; 4.52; 5.77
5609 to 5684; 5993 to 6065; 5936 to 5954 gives -1.3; 4.57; 5.56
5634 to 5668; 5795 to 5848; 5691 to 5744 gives -0.7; 4.49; 5.63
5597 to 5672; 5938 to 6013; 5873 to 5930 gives -1.7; 4.68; 5.54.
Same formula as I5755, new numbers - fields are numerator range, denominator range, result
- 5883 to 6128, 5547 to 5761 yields 1.17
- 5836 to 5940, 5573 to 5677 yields 1.19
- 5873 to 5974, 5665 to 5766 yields 1.13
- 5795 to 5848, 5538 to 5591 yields 1.16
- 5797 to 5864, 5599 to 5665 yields 1.20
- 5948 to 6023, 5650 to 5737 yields 1.19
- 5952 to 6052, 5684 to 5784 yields 1.11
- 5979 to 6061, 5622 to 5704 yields 1.22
